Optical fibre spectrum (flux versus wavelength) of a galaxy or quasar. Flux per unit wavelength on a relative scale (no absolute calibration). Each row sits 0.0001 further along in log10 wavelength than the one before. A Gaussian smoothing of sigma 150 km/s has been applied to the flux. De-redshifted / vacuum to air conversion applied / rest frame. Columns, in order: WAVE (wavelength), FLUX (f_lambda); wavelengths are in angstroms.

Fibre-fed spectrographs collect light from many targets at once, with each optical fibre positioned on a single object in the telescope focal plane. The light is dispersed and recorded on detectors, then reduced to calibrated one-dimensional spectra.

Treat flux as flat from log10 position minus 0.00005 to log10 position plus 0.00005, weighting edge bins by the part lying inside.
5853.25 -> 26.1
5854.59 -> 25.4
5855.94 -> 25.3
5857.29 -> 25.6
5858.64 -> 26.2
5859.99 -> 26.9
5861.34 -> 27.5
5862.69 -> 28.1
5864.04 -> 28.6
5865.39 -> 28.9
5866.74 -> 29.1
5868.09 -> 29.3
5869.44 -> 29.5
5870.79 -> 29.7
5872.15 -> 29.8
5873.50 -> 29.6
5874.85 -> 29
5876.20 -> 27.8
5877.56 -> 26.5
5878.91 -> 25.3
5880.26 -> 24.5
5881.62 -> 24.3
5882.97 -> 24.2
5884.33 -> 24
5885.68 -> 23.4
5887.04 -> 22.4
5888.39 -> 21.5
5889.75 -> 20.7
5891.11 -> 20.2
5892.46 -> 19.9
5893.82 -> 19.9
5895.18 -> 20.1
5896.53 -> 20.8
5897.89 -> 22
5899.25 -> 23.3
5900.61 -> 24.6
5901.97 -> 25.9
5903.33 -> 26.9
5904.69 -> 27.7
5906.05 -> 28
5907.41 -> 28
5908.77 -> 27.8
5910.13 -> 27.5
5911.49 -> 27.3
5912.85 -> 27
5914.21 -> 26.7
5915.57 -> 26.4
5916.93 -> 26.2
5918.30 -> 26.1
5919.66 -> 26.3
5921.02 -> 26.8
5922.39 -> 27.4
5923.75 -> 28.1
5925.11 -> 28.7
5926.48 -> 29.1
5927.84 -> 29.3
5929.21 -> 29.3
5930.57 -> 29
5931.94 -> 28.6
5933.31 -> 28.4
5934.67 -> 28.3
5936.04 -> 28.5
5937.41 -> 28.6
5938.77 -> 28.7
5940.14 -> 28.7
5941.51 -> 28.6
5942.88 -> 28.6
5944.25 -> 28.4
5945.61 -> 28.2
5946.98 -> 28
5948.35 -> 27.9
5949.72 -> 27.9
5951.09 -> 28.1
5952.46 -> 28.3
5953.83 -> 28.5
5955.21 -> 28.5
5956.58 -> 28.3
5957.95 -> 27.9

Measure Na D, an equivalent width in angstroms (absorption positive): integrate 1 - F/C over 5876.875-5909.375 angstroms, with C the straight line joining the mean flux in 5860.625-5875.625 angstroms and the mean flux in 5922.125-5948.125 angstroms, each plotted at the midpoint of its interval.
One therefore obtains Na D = 5.65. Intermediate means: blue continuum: 29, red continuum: 28.6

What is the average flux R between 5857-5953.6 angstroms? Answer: 26.7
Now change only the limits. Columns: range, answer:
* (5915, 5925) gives 26.9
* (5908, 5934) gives 27.7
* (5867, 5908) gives 25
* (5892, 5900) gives 21.1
